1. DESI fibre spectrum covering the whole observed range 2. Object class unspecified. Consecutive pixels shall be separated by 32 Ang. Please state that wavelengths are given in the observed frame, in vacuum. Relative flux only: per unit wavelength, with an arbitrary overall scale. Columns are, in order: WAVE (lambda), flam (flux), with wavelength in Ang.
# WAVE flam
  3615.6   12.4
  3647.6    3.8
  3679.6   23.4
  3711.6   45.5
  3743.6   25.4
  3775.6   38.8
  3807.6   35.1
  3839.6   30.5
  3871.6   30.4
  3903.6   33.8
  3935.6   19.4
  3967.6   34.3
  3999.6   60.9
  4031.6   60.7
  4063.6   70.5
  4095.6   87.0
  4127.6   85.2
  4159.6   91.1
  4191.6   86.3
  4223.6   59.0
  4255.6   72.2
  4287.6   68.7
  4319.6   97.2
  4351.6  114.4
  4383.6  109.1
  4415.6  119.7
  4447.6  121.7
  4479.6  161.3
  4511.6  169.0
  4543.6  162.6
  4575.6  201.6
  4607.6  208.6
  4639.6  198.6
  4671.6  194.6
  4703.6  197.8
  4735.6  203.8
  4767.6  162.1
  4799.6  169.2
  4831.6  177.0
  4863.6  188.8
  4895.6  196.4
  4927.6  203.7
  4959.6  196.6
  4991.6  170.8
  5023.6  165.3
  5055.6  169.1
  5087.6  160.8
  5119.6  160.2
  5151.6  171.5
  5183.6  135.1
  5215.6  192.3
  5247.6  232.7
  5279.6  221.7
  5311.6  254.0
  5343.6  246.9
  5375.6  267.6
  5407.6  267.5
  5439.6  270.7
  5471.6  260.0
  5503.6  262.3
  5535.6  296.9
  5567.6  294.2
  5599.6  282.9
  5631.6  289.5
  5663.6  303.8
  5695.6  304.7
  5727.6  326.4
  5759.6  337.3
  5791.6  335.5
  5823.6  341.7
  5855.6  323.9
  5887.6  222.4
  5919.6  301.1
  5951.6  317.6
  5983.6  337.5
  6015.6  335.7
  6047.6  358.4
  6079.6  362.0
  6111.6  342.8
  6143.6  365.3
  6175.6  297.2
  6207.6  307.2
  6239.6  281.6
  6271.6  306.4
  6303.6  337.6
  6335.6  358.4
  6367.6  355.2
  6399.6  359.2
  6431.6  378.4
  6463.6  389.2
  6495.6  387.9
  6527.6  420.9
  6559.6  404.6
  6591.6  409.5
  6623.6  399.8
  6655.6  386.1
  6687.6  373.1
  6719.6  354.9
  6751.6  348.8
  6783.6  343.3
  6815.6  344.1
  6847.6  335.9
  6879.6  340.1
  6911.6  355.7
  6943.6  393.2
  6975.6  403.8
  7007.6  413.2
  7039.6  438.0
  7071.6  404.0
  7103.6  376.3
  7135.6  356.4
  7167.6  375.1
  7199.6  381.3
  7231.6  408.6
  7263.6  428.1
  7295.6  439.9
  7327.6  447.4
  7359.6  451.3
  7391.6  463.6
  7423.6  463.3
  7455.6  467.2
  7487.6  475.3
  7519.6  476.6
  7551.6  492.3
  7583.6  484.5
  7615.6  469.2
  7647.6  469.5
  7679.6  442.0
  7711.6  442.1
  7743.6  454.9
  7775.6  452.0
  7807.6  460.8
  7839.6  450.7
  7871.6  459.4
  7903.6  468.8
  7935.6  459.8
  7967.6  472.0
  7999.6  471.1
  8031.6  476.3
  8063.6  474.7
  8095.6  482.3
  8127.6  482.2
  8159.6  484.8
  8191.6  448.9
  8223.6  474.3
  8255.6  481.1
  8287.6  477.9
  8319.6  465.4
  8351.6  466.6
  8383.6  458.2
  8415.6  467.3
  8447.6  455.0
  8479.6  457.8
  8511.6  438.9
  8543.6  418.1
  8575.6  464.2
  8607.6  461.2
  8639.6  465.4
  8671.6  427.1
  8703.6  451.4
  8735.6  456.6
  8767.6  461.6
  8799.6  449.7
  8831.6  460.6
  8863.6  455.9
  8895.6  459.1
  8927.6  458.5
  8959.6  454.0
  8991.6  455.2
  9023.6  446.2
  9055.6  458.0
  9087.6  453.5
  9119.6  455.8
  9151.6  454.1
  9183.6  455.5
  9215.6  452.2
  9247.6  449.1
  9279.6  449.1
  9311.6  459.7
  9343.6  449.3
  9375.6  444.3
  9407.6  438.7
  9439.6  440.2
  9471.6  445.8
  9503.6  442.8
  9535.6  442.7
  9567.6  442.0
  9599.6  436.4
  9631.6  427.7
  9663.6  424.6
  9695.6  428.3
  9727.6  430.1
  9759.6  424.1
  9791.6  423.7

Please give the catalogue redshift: 0.00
